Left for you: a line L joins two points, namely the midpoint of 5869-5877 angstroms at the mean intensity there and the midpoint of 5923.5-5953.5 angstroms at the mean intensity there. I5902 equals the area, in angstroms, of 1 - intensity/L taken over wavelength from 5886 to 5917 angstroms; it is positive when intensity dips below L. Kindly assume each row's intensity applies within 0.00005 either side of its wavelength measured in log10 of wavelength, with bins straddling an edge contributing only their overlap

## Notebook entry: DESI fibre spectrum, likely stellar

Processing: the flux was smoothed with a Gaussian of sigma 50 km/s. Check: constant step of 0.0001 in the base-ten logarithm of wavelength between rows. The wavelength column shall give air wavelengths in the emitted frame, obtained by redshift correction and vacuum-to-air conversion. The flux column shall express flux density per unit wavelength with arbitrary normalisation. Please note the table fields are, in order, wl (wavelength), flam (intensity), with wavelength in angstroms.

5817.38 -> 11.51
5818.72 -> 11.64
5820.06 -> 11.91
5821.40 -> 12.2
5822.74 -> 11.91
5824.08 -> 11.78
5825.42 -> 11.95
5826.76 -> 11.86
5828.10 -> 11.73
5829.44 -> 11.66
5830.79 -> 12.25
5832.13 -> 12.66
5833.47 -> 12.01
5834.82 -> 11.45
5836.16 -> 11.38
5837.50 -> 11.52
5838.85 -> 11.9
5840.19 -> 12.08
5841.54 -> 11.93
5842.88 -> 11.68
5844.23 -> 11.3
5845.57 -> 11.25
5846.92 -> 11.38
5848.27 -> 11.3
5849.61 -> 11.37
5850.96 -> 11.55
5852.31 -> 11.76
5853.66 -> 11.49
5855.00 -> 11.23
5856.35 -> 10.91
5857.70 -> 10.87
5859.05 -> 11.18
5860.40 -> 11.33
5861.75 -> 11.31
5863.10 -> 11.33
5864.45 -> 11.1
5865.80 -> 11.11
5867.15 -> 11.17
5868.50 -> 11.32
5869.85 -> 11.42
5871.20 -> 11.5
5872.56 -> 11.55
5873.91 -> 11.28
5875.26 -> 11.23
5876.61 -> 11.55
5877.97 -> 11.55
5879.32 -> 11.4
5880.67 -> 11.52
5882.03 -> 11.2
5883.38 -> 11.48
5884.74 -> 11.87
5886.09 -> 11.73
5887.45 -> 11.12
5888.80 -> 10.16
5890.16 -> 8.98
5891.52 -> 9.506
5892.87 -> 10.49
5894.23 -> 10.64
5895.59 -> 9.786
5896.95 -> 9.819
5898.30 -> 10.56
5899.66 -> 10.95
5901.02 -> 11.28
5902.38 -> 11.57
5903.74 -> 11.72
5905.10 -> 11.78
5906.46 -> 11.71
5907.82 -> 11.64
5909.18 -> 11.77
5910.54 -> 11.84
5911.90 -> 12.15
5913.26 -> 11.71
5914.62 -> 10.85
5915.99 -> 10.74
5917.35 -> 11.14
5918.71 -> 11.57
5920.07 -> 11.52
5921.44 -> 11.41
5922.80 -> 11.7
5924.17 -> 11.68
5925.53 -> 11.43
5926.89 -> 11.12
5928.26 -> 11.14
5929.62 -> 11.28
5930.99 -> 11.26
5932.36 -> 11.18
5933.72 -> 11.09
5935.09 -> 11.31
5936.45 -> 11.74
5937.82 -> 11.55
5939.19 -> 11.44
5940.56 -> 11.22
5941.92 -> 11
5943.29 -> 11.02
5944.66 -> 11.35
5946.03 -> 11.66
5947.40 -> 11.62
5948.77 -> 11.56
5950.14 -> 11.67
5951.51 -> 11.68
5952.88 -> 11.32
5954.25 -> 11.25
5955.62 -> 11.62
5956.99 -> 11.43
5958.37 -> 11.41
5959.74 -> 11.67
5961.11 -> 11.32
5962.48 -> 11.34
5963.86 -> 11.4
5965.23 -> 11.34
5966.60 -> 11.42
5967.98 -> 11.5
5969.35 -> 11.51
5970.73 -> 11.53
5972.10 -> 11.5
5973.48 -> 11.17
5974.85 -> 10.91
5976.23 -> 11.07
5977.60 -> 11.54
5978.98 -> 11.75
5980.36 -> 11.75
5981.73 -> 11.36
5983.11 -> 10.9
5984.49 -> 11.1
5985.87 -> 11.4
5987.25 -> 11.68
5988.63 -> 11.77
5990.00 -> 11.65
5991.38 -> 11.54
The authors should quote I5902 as 1.2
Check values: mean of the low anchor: 11.4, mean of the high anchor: 11.4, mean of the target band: 11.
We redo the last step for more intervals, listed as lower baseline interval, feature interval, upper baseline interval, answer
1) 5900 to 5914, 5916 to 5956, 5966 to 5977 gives 0.50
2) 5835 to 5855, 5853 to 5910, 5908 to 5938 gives 1.83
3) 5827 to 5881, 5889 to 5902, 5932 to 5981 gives 1.37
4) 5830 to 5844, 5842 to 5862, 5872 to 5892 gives 0.46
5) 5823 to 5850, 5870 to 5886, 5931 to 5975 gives 0.19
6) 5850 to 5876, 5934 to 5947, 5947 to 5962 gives 0.12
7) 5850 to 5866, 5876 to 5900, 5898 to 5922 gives 1.23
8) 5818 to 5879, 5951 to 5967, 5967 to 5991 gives 0.01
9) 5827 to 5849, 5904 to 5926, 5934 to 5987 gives -0.05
